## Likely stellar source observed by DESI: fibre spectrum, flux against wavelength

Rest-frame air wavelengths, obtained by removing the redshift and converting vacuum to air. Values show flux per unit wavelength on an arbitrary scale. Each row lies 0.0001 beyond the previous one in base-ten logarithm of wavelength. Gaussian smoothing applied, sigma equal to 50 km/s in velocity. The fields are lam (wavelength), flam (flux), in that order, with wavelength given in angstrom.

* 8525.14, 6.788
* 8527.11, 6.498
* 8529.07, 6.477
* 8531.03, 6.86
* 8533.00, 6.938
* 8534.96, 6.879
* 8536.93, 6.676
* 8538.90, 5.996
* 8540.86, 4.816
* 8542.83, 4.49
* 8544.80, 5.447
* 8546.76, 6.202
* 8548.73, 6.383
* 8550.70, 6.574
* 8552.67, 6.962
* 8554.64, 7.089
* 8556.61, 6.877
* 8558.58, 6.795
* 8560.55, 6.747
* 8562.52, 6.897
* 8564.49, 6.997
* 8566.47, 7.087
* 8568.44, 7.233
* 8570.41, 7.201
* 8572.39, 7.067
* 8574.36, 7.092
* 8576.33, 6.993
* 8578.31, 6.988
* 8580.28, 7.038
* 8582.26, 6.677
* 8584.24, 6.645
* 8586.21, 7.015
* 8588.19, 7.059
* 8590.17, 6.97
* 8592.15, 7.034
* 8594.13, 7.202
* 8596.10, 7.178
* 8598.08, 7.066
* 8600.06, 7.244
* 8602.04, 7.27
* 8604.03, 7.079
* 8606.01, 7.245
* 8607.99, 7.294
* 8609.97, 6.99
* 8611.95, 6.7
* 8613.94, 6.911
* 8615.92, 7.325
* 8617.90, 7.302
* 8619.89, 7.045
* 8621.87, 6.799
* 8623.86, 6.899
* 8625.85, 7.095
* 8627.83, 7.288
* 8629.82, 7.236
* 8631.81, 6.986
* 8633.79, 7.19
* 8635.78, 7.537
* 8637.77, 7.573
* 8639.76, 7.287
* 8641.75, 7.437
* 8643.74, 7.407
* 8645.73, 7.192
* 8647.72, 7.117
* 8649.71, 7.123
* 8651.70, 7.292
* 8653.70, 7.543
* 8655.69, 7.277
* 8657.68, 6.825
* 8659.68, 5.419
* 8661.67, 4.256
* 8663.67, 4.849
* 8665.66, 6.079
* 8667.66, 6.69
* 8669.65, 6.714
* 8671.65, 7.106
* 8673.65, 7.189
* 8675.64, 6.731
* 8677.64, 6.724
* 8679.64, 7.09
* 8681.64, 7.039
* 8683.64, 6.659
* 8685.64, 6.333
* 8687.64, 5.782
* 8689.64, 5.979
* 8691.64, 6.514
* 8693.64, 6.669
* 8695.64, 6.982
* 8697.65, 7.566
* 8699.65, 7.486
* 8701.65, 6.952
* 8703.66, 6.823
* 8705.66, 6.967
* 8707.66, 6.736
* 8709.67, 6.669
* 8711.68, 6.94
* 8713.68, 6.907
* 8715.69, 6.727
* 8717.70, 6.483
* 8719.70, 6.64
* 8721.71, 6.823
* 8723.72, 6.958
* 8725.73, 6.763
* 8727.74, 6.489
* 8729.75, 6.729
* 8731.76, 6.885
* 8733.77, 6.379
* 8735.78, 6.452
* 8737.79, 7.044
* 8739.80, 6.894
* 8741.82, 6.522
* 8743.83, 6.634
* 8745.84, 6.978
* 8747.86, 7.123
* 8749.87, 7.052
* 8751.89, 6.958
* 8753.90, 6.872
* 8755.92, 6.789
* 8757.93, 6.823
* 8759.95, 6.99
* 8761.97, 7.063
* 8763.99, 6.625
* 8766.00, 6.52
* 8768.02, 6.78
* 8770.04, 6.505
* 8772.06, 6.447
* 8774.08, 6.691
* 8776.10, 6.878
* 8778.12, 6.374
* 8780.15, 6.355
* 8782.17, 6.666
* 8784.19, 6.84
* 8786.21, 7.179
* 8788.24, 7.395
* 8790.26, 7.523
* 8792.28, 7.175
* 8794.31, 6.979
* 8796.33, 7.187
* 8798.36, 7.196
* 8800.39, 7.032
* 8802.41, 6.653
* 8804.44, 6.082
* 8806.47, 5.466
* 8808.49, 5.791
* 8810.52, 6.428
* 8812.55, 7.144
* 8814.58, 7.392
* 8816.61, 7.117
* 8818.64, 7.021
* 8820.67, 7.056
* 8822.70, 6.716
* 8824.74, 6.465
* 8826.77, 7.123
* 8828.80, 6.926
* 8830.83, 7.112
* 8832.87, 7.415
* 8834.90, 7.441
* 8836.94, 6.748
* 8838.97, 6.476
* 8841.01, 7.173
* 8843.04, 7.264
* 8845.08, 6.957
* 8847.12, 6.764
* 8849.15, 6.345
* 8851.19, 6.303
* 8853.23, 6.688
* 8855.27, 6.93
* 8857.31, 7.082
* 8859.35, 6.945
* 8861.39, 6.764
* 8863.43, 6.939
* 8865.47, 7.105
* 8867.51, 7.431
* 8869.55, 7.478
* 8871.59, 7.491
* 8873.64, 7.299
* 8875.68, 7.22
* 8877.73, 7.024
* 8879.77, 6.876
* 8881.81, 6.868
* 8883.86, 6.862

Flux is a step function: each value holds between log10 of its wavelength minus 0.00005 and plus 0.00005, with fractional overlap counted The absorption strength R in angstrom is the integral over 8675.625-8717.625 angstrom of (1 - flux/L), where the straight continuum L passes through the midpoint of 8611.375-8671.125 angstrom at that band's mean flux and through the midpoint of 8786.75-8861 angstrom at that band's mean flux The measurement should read 0.7 angstrom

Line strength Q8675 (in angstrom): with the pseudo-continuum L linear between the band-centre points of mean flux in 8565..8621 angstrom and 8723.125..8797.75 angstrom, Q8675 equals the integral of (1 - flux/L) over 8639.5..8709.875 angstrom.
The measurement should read 2.2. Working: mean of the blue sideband 7.07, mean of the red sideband 6.83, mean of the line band 6.73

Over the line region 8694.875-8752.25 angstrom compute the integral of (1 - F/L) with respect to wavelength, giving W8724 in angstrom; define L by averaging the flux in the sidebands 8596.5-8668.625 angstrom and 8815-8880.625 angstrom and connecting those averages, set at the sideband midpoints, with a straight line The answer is 1.0 angstrom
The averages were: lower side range 6.94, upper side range 6.99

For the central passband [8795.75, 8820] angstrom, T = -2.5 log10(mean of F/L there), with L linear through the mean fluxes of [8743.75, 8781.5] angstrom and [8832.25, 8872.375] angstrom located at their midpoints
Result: 0.03 mag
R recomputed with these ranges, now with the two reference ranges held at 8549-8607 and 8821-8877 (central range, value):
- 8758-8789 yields 1.1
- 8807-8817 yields 0.4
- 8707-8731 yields 0.9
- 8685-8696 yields 1.0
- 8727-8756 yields 0.8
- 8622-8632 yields -0.1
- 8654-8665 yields 1.8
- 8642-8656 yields -0.6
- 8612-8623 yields -0.1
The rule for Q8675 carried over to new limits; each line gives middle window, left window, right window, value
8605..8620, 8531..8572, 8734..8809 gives -1.2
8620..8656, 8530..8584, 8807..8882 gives -2.7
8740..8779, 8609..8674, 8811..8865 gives 0.8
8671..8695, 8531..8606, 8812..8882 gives 0.7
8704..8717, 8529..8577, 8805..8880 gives -0.1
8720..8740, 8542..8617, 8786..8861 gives 0.4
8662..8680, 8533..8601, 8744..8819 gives 0.8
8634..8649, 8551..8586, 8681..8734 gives -1.1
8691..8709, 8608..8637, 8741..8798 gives 0.0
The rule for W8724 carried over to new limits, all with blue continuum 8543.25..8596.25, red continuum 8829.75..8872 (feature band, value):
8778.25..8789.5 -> 0.1 angstrom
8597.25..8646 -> -2.2 angstrom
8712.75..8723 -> 0.3 angstrom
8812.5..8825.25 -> 0.0 angstrom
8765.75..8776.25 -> 0.5 angstrom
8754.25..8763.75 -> 0.1 angstrom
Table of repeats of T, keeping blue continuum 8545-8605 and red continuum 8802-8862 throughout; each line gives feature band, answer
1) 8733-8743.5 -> 0.03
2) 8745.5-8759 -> -0.02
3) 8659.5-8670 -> 0.22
